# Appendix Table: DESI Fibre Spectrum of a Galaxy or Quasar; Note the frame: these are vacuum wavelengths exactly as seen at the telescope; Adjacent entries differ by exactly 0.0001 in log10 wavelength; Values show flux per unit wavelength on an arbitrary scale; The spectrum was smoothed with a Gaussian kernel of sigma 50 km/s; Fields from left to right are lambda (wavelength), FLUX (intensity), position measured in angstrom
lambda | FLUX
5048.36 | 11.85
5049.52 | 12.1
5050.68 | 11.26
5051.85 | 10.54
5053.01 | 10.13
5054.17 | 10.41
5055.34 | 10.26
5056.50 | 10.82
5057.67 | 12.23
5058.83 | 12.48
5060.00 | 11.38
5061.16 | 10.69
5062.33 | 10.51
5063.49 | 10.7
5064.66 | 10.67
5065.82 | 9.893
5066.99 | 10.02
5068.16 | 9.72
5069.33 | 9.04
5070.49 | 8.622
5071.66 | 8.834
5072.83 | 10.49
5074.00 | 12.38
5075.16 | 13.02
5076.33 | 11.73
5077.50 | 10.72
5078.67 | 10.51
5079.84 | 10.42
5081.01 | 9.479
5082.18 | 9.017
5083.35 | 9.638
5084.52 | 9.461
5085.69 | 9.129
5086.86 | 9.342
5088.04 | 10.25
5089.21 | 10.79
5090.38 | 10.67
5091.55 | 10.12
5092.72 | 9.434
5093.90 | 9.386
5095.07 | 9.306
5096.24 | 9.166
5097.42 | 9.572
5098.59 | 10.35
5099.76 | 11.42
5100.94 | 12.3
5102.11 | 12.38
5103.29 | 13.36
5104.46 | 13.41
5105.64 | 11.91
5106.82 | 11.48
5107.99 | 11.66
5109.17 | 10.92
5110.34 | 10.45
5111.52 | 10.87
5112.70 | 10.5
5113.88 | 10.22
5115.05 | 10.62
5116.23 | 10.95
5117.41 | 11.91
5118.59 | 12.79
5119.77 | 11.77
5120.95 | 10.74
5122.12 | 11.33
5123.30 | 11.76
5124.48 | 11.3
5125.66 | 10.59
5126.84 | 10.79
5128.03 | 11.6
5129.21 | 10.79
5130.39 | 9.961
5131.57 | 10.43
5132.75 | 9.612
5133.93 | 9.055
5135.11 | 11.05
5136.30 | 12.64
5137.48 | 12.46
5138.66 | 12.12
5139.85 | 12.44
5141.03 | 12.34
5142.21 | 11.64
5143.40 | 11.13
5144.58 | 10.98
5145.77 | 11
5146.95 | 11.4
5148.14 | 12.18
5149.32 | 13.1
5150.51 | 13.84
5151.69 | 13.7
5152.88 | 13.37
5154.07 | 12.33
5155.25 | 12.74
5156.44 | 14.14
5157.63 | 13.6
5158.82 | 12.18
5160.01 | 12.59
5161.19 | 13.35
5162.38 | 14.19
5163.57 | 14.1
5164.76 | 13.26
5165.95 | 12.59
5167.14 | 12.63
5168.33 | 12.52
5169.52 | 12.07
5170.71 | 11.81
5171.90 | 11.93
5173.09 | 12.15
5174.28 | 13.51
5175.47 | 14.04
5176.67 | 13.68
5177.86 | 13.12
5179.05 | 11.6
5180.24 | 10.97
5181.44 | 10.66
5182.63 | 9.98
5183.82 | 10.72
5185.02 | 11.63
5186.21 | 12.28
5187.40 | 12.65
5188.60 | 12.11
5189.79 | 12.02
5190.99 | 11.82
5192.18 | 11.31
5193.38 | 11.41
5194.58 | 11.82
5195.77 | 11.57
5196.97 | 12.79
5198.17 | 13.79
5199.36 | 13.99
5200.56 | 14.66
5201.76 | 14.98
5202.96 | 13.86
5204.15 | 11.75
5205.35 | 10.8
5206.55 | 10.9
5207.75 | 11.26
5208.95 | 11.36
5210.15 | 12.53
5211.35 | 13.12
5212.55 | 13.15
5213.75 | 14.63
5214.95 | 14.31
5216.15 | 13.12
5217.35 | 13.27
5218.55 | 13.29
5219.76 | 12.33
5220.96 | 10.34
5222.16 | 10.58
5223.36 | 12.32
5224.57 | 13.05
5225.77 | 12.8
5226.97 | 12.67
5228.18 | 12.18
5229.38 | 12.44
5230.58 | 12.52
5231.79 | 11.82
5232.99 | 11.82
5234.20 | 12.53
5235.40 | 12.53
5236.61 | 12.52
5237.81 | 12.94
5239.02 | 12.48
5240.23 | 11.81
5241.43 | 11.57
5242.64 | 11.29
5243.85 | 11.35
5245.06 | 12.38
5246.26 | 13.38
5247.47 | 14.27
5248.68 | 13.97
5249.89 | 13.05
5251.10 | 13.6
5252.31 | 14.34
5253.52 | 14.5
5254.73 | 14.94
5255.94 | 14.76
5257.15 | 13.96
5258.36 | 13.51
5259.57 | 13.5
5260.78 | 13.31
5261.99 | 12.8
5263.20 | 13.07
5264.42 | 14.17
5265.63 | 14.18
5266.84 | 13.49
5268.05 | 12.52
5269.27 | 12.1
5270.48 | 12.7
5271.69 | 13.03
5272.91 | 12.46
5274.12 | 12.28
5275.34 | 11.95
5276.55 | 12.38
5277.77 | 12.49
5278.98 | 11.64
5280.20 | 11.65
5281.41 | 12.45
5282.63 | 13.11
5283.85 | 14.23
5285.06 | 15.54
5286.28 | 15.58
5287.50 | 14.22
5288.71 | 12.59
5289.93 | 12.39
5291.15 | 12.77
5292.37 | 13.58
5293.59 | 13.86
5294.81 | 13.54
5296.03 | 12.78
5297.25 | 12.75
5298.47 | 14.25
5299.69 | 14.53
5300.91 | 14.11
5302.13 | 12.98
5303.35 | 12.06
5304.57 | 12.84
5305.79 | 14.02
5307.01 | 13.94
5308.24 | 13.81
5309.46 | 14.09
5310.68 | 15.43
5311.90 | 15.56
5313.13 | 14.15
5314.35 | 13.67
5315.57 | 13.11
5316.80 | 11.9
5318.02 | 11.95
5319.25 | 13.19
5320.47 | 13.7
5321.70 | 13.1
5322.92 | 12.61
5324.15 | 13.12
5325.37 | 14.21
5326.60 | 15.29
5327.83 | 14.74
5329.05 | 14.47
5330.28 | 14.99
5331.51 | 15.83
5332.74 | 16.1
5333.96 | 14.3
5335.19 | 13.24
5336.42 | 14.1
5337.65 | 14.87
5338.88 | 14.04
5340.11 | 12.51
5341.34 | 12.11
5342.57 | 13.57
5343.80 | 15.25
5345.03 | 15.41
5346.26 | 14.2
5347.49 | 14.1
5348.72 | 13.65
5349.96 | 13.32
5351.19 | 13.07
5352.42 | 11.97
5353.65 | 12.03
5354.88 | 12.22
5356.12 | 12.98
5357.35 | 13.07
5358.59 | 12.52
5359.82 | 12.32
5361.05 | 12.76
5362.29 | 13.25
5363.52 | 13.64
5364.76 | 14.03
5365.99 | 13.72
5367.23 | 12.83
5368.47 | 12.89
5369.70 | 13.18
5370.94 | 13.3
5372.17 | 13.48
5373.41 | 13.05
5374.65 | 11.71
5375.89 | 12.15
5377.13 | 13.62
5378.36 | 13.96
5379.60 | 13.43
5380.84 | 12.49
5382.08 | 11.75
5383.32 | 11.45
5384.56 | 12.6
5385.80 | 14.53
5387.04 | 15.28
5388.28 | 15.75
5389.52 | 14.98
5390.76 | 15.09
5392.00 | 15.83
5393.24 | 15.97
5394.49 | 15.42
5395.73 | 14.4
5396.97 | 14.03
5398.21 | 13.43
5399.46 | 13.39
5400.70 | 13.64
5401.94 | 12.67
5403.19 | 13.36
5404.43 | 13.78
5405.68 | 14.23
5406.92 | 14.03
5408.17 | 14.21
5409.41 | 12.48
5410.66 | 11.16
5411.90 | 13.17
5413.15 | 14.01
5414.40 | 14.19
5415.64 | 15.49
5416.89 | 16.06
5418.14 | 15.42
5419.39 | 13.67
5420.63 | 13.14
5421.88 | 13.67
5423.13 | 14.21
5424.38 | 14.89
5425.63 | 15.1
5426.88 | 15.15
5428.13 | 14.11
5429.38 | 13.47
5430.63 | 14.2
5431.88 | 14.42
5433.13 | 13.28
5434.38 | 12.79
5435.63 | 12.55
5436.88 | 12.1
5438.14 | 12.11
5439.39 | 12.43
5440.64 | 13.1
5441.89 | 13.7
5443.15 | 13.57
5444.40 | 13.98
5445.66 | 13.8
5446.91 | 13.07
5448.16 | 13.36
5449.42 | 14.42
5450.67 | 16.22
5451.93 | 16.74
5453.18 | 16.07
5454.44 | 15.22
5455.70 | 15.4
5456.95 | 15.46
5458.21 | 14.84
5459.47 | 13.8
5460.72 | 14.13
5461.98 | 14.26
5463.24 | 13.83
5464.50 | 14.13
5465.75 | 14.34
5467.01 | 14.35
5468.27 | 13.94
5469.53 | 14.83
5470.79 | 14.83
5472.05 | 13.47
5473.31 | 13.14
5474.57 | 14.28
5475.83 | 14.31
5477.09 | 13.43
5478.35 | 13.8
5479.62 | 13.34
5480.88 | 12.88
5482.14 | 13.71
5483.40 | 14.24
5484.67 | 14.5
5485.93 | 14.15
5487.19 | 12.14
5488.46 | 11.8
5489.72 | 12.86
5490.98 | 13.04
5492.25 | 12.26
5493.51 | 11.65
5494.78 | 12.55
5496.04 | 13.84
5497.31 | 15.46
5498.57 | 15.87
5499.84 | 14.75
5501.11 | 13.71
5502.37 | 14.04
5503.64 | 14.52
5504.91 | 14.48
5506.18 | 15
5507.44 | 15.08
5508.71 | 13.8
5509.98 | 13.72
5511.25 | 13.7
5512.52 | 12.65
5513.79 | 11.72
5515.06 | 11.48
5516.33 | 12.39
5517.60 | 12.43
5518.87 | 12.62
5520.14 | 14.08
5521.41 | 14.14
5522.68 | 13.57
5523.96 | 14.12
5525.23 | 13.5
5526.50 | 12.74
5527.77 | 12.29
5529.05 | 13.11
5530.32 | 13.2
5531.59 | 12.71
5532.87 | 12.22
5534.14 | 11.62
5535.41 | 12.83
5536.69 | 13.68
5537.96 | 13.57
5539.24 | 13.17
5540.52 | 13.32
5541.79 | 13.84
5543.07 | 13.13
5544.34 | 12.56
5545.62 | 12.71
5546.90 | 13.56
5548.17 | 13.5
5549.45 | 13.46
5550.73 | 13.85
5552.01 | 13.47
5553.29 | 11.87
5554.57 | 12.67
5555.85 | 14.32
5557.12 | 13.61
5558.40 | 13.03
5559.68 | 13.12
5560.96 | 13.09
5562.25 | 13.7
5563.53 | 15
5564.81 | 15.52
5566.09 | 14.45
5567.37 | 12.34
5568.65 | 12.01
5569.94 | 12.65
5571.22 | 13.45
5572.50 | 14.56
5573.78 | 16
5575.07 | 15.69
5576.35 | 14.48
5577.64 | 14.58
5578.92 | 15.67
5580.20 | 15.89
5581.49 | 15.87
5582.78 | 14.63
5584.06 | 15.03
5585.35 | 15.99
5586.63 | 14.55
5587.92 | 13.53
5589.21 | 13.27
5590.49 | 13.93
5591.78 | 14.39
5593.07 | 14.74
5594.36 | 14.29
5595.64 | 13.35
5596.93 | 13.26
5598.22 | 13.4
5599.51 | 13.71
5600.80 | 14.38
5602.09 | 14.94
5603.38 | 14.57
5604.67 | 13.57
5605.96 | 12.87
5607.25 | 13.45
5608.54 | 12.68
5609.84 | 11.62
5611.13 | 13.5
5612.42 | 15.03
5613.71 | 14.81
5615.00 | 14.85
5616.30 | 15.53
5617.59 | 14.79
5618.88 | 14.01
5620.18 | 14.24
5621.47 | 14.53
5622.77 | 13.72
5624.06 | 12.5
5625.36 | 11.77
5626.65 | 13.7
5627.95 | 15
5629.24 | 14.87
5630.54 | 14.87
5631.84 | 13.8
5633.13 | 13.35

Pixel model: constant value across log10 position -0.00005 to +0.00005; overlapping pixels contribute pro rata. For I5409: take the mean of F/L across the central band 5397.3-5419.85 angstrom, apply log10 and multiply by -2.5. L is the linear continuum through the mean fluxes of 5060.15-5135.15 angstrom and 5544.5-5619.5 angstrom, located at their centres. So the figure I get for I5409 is -0.08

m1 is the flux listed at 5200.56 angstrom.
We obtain 14.66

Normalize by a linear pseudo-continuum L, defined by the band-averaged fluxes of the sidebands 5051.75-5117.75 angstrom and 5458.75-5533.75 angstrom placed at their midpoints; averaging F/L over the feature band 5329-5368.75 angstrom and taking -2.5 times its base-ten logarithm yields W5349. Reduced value -0.09 mag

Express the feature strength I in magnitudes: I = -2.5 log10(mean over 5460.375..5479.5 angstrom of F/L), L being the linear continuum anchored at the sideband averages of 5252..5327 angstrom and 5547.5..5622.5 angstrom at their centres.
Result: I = -0.018 mag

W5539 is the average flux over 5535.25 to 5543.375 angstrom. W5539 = 13.4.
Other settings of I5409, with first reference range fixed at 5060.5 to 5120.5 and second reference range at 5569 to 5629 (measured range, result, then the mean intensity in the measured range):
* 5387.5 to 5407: -0.13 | 14.4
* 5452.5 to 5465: -0.12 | 14.7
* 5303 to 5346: -0.14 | 13.9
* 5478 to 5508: -0.02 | 13.7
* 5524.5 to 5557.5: 0.06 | 13.1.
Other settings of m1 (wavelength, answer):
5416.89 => 16.06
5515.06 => 11.48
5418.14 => 15.42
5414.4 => 14.19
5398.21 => 13.43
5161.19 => 13.35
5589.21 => 13.27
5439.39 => 12.43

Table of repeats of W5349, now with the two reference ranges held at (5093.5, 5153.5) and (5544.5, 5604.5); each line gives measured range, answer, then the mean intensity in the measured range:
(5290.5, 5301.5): -0.10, 13.6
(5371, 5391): -0.04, 13.4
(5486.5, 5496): 0.09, 12.4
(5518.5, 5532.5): 0.04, 13.3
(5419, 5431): -0.08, 14.2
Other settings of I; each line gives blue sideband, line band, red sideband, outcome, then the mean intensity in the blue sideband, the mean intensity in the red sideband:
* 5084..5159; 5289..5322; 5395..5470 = -0.05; 11.3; 14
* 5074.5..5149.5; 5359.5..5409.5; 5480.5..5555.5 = -0.09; 11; 13.3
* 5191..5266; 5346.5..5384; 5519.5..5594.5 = 0.02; 12.8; 13.8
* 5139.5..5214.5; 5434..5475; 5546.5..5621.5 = -0.04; 12.5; 14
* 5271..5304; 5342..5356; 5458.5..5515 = -0.01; 13.2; 13.8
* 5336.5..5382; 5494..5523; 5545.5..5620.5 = 0.00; 13.2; 14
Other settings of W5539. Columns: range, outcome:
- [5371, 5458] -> 13.9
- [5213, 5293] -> 13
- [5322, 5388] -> 13.5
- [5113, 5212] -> 12.1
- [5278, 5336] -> 13.7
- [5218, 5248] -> 12.3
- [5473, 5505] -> 13.6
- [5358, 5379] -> 13.1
